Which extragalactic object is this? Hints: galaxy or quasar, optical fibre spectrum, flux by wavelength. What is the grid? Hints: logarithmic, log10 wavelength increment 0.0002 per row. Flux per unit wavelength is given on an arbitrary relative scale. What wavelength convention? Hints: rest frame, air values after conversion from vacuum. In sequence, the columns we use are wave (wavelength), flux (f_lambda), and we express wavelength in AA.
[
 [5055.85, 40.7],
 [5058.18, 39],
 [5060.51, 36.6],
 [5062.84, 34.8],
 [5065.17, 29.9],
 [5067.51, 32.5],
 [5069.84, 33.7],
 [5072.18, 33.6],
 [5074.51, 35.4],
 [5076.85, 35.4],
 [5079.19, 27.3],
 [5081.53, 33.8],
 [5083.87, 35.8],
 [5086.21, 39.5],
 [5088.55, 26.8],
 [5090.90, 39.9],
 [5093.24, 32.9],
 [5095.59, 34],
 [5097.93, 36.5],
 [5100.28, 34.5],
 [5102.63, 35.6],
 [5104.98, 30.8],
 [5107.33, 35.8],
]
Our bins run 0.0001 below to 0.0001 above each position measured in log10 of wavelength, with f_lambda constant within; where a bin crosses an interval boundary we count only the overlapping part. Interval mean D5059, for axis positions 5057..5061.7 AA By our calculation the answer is 37.8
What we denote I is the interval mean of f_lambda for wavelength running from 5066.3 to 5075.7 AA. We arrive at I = 33.8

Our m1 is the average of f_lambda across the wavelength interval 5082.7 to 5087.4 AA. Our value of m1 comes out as 37.6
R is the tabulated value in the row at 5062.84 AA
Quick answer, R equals 34.8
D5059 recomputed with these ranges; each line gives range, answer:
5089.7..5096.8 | 35.6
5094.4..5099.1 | 35.3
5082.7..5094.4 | 35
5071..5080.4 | 32.9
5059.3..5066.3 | 33.8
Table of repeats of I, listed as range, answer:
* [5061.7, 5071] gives 32.7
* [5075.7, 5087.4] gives 34.4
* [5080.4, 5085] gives 34.8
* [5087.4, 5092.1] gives 33.4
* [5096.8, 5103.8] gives 35.5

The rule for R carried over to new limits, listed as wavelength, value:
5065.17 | 29.9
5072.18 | 33.6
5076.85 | 35.4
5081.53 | 33.8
